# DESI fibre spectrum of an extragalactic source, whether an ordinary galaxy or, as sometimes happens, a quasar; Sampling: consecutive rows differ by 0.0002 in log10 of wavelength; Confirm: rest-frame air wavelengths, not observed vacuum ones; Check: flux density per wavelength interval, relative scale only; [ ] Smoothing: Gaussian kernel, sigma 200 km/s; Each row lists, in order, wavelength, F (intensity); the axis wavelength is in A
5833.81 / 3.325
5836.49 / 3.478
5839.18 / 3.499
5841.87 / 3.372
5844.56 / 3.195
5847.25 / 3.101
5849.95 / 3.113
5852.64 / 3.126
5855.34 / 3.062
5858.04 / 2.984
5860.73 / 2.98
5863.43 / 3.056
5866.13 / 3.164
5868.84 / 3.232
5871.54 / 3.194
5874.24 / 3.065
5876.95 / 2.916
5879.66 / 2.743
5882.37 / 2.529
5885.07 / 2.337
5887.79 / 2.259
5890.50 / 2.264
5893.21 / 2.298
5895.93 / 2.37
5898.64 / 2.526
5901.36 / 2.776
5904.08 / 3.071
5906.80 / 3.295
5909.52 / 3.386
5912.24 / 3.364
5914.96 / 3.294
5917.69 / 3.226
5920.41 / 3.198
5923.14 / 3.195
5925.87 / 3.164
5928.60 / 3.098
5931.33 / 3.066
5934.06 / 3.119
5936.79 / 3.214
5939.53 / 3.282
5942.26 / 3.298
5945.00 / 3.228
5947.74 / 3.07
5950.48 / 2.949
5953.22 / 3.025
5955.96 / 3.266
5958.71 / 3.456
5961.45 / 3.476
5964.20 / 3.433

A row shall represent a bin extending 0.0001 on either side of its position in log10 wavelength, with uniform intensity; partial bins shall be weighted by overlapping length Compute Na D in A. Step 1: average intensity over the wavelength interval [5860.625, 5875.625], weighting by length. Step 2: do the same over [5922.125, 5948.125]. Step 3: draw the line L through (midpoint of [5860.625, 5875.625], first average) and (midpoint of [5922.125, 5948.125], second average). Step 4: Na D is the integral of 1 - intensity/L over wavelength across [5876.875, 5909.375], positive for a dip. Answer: 5.3 A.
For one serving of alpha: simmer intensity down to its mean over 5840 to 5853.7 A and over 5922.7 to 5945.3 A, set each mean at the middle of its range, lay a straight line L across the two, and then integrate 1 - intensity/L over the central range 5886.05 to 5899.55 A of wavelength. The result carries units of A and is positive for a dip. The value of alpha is 3.6 A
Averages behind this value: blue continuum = 3.19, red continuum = 3.18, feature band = 2.34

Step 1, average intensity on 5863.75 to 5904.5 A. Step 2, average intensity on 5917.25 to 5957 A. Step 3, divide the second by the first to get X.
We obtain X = 1.16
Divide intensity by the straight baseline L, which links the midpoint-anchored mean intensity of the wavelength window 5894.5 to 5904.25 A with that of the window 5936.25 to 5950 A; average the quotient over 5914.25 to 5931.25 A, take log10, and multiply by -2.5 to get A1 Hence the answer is -0.088 mag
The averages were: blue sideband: 2.64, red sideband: 3.2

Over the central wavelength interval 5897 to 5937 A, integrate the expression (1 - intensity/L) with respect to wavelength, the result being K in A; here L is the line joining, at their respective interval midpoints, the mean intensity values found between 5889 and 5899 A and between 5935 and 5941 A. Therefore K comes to -4.6 A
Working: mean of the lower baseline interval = 2.35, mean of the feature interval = 3.13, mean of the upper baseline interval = 3.24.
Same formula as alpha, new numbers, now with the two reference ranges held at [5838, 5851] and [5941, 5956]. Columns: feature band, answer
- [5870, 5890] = 3.15 A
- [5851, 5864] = 0.79 A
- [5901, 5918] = -0.27 A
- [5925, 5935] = 0.13 A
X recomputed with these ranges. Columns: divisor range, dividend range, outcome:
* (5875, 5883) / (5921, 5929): 1.14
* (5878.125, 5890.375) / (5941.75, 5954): 1.27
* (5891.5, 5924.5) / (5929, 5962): 1.07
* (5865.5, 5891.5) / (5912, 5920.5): 1.18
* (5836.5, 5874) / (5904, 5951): 1.01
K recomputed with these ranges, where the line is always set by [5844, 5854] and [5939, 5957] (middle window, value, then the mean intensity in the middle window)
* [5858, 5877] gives 0.3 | 3.09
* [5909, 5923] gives -0.6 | 3.28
